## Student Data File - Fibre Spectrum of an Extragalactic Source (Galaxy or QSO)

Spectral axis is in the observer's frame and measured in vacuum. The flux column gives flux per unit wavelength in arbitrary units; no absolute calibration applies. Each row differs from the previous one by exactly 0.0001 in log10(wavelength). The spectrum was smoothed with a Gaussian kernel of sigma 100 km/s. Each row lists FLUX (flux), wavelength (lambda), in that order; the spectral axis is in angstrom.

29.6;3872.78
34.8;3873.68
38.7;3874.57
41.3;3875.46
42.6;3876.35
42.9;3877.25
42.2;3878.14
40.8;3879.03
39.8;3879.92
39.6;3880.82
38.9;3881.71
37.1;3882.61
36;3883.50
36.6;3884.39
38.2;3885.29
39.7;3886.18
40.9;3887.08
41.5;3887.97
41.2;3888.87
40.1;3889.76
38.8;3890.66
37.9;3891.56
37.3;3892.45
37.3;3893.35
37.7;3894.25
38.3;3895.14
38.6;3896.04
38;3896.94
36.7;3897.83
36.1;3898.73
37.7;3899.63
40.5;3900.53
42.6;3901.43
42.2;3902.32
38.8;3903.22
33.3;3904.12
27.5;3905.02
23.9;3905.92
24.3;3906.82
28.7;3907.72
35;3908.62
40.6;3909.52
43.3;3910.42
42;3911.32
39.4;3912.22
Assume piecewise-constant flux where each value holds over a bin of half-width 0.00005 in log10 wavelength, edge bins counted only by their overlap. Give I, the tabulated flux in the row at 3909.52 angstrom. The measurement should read 40.6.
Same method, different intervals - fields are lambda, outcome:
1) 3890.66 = 38.8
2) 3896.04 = 38.6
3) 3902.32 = 42.2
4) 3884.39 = 36.6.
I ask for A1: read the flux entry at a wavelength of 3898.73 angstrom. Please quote 36.1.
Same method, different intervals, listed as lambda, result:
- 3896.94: 38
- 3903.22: 38.8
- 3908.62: 35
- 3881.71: 38.9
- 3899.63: 37.7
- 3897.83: 36.7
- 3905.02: 27.5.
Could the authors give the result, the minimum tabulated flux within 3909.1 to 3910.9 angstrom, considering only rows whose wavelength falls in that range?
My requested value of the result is 40.6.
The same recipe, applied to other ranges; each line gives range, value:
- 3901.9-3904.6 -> 33.3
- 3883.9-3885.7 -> 36.6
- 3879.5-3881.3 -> 39.6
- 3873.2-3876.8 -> 34.8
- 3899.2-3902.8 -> 37.7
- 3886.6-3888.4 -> 40.9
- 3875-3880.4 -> 39.8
